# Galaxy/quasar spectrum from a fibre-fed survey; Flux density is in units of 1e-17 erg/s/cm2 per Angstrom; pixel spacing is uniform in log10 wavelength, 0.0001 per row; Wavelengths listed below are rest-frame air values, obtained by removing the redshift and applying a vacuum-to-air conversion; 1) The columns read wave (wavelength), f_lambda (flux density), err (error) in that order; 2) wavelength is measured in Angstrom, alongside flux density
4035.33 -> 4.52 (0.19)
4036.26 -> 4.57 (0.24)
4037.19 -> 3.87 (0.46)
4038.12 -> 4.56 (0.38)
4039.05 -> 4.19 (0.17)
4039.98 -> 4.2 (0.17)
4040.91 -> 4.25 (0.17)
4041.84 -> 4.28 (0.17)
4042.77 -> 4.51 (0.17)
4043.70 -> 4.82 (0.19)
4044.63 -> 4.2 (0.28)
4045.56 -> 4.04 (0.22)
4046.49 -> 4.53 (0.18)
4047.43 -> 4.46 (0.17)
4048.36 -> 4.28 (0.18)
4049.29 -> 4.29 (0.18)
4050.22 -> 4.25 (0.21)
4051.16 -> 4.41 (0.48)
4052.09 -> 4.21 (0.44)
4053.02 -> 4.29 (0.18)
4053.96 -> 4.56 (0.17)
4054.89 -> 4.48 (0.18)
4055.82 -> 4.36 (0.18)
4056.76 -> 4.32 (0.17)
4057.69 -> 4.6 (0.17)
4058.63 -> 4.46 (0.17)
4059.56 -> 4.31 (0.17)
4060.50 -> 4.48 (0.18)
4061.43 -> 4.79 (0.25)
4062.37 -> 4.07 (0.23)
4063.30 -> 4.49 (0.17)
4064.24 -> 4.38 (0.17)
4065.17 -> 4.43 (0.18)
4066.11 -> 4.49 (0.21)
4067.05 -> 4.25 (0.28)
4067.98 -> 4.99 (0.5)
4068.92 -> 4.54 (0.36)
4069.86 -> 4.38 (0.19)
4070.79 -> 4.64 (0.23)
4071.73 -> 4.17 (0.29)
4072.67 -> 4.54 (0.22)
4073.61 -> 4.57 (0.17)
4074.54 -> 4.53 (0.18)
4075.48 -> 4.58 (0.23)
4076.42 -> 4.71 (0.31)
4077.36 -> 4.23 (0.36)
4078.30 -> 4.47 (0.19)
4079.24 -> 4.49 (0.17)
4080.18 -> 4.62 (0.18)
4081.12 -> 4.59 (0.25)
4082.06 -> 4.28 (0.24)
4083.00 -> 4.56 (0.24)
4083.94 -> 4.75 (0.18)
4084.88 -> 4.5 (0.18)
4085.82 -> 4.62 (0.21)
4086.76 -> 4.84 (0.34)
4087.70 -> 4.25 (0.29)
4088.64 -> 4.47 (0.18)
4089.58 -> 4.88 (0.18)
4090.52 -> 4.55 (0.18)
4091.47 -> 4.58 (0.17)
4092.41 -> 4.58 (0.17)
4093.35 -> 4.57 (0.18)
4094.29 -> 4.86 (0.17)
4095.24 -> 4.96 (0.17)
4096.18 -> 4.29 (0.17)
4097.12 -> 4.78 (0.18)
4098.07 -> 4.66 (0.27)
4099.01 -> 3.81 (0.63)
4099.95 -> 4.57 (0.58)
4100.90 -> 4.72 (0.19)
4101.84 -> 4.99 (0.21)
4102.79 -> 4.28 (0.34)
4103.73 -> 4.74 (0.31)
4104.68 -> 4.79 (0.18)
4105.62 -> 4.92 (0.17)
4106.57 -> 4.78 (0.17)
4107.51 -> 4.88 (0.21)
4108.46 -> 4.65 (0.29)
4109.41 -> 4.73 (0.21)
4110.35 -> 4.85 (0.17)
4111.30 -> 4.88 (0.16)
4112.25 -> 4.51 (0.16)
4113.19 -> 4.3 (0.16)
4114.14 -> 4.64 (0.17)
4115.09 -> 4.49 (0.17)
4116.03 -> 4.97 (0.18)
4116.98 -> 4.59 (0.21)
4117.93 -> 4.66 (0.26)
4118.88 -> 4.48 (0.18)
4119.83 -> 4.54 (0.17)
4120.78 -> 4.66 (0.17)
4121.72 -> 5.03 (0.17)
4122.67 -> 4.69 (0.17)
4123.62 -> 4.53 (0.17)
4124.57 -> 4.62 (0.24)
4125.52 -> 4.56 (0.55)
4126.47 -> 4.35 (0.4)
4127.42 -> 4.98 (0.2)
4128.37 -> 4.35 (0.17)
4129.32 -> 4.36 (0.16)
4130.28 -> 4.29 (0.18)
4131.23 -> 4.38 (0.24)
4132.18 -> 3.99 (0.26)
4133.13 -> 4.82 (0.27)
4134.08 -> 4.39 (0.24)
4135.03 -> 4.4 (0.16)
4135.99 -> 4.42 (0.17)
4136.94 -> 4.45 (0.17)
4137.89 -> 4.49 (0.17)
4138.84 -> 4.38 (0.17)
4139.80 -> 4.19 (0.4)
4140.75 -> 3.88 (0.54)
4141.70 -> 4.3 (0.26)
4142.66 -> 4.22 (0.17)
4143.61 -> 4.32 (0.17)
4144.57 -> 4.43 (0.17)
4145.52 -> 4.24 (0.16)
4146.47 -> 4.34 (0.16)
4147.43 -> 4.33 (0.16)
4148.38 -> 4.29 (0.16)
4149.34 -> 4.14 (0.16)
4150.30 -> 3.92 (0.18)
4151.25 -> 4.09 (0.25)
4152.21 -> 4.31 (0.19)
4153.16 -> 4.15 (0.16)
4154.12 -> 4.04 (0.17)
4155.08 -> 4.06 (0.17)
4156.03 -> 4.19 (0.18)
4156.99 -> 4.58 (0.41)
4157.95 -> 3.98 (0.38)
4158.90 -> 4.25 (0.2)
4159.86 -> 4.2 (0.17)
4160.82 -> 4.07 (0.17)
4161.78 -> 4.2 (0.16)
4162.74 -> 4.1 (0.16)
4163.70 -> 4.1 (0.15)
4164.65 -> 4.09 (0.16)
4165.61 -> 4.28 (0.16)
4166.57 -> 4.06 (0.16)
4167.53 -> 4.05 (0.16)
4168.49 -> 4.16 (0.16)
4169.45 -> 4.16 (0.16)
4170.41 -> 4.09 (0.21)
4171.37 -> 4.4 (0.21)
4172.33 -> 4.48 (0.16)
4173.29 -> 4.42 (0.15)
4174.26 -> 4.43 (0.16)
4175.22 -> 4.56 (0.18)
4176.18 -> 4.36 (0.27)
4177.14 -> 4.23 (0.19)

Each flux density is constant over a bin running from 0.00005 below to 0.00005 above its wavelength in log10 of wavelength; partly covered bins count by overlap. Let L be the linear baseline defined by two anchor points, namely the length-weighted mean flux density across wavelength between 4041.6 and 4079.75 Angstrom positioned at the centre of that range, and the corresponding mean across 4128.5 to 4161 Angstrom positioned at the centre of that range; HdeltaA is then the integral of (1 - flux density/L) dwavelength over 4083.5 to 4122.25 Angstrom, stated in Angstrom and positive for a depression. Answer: -2.7 Angstrom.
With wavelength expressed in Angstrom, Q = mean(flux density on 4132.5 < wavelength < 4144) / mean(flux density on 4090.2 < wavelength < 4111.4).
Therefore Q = 0.93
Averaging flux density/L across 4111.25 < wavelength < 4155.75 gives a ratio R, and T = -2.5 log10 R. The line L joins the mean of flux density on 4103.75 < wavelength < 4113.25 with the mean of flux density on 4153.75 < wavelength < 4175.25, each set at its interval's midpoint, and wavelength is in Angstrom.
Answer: 0.02 mag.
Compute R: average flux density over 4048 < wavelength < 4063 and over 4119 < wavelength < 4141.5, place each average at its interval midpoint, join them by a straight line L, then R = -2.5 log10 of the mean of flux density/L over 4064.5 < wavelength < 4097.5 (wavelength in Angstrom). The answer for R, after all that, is -0.03 mag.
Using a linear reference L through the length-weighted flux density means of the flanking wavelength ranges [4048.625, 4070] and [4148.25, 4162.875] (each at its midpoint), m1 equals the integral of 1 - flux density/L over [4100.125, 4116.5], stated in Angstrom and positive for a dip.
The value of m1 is -1.6 Angstrom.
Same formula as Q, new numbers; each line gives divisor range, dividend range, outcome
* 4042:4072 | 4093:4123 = 1.06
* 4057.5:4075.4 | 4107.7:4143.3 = 1.01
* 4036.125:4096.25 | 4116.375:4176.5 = 0.97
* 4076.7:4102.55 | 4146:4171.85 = 0.91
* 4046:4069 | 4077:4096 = 1.03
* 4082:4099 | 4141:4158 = 0.92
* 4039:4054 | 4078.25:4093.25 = 1.05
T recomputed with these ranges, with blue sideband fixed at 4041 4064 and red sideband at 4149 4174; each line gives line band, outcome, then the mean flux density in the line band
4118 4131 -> -0.08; 4.57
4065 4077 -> -0.04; 4.52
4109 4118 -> -0.10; 4.66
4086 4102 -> -0.07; 4.6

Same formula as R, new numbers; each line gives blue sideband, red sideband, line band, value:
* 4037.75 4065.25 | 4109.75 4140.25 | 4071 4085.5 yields -0.02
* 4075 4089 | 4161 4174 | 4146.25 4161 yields 0.02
